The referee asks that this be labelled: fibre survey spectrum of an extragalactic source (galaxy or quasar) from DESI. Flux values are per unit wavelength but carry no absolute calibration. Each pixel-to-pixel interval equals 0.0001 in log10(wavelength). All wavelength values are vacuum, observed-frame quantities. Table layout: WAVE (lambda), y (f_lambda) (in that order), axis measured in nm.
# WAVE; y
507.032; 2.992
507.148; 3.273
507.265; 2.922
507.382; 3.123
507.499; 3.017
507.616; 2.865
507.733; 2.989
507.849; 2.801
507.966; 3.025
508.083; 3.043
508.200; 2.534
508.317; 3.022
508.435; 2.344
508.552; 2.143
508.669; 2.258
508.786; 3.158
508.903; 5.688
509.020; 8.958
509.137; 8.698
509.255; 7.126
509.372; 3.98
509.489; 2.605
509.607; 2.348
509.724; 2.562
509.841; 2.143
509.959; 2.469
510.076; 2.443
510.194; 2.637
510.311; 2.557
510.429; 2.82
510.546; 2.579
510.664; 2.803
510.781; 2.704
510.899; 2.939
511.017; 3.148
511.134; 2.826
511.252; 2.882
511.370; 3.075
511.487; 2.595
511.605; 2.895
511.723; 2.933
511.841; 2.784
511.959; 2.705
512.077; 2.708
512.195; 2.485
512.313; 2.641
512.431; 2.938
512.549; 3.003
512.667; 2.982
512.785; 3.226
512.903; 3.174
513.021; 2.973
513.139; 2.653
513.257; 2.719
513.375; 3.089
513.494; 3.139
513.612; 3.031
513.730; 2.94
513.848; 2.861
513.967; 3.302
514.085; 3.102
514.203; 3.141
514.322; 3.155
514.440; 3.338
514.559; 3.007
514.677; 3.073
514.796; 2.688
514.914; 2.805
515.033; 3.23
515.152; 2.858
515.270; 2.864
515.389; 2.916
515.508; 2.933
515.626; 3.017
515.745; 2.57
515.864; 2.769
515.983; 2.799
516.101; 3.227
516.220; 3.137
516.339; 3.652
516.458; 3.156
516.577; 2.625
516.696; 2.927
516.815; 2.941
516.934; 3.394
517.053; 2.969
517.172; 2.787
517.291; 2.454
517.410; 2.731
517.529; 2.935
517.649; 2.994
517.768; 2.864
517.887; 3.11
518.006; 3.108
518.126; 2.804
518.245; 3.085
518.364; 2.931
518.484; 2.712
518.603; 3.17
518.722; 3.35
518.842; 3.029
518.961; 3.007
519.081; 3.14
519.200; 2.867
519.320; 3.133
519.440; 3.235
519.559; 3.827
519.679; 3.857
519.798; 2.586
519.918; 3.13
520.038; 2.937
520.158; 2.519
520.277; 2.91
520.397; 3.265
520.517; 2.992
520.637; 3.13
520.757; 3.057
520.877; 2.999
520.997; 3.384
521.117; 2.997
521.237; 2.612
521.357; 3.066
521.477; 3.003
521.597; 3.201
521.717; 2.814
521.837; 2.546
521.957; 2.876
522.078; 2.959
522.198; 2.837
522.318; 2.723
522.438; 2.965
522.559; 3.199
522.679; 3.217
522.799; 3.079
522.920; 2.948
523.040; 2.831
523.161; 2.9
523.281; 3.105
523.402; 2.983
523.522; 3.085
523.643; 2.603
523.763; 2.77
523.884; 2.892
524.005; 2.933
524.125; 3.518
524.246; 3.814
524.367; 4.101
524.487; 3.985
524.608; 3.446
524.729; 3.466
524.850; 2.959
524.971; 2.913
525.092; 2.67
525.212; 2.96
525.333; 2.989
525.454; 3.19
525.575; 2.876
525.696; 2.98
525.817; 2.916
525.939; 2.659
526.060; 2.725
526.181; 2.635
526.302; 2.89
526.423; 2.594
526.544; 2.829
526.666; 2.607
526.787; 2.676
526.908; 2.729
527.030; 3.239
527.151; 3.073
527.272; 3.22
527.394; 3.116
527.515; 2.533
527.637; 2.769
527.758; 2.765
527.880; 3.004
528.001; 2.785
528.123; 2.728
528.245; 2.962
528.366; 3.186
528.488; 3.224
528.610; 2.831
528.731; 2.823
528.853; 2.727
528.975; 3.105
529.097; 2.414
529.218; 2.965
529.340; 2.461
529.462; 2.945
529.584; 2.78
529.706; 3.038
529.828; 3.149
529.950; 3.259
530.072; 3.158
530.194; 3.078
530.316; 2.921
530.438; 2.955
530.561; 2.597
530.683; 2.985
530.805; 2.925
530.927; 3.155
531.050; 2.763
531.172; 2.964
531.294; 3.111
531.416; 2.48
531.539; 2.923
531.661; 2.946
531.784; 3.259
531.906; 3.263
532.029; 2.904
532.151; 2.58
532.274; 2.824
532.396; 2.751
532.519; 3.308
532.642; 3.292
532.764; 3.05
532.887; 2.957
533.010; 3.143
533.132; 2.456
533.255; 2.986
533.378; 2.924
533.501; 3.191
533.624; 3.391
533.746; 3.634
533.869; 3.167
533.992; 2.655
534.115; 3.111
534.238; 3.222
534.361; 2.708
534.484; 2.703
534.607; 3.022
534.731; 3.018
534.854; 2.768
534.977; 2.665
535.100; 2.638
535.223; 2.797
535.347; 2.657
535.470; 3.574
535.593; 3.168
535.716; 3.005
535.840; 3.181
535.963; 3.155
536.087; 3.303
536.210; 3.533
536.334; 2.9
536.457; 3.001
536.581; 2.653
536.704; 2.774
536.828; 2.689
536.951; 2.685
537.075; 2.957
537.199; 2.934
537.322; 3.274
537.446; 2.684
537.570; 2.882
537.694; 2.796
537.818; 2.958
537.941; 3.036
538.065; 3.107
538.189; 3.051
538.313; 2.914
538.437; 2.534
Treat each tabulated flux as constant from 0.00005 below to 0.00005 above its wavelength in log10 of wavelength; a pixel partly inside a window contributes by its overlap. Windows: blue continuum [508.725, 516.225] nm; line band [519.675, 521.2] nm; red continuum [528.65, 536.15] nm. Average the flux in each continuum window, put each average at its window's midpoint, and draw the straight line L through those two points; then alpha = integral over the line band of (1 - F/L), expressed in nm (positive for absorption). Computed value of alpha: 0.036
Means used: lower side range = 3.18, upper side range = 2.97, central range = 3.02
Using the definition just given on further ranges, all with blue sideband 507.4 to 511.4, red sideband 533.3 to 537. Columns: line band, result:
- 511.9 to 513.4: 0.19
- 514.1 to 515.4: 0.10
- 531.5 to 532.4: 0.03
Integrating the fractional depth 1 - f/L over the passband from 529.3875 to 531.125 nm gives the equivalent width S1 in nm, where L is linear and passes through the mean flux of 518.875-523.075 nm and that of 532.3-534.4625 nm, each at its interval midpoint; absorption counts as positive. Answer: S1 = 0.04 nm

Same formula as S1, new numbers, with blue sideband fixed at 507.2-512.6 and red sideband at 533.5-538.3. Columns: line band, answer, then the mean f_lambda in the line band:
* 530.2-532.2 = 0.06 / 2.93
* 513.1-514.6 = 0.06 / 3.04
